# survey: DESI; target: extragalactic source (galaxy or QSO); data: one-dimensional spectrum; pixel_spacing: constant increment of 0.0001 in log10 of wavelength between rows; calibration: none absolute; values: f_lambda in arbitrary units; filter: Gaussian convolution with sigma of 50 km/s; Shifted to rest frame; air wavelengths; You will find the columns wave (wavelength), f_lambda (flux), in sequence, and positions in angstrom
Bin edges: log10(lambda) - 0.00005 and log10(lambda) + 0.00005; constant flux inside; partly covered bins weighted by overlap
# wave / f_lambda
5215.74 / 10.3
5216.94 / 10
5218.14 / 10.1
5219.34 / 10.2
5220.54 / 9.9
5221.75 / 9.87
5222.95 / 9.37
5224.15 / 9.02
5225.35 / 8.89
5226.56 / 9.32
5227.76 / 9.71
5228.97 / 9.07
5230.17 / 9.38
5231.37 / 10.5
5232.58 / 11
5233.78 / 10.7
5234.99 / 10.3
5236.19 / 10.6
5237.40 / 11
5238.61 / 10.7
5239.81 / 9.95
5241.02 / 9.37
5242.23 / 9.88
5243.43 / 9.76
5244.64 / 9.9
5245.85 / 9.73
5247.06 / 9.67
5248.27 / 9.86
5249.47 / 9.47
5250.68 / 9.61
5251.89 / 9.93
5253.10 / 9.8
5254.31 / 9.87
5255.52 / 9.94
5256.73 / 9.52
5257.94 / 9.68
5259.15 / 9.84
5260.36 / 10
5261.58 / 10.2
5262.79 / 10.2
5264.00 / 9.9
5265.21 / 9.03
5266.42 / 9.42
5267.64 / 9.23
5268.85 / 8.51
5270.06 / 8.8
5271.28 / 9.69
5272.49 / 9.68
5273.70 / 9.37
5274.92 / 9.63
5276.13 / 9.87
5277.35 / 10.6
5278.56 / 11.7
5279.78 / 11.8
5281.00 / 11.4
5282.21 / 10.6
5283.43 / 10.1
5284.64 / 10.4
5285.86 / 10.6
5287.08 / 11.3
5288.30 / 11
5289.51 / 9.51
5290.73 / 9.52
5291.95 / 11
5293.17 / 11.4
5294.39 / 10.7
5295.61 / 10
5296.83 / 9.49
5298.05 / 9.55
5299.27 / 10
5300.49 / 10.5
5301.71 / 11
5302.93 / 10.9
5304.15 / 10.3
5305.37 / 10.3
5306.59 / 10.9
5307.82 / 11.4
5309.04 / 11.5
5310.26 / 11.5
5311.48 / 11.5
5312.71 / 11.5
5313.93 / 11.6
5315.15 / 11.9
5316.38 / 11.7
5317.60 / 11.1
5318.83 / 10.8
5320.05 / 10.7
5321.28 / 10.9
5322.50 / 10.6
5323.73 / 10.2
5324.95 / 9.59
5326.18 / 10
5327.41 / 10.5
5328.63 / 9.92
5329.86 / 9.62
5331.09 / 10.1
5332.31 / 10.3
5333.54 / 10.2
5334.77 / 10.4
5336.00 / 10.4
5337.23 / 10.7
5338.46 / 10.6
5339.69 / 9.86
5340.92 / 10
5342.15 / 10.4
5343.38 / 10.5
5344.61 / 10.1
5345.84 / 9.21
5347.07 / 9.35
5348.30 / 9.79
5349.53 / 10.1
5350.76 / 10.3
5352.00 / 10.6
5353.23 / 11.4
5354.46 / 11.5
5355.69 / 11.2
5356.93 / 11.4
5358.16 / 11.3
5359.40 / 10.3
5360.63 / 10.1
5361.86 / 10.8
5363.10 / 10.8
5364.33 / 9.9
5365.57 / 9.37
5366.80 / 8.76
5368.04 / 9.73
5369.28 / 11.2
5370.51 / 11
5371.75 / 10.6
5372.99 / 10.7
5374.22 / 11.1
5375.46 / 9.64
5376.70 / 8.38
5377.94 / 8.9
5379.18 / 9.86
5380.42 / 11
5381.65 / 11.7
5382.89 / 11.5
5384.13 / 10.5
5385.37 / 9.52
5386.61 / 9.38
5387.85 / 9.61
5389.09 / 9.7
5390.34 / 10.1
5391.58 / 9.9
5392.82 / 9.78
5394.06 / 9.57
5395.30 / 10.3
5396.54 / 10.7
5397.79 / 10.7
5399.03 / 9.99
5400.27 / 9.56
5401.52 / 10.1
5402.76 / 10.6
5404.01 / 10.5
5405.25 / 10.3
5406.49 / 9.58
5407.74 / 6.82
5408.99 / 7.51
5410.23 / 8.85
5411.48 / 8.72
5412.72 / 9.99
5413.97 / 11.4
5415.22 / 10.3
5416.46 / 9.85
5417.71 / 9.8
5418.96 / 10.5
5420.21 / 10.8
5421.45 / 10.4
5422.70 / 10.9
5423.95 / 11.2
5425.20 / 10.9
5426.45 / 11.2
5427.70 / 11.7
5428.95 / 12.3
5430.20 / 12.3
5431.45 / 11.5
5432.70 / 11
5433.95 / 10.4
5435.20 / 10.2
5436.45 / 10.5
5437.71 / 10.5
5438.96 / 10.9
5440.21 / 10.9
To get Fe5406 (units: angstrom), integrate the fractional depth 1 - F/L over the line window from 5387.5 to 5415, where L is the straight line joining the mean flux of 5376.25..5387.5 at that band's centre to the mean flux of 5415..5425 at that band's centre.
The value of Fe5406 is 1.5 angstrom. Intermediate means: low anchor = 10.1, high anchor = 10.5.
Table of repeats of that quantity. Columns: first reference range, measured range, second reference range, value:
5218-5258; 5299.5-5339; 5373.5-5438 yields -2.6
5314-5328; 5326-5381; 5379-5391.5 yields 1.3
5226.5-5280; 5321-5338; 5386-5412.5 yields -0.8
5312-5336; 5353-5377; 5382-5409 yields -0.6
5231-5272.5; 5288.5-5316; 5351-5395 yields -1.9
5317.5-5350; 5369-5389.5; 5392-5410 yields -0.8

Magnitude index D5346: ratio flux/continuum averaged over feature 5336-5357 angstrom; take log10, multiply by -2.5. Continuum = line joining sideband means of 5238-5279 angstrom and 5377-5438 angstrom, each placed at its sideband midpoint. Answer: -0.04 mag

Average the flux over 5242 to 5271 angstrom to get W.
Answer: 9.65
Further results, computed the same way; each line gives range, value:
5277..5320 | 10.8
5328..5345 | 10.2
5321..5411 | 10.1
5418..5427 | 10.8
